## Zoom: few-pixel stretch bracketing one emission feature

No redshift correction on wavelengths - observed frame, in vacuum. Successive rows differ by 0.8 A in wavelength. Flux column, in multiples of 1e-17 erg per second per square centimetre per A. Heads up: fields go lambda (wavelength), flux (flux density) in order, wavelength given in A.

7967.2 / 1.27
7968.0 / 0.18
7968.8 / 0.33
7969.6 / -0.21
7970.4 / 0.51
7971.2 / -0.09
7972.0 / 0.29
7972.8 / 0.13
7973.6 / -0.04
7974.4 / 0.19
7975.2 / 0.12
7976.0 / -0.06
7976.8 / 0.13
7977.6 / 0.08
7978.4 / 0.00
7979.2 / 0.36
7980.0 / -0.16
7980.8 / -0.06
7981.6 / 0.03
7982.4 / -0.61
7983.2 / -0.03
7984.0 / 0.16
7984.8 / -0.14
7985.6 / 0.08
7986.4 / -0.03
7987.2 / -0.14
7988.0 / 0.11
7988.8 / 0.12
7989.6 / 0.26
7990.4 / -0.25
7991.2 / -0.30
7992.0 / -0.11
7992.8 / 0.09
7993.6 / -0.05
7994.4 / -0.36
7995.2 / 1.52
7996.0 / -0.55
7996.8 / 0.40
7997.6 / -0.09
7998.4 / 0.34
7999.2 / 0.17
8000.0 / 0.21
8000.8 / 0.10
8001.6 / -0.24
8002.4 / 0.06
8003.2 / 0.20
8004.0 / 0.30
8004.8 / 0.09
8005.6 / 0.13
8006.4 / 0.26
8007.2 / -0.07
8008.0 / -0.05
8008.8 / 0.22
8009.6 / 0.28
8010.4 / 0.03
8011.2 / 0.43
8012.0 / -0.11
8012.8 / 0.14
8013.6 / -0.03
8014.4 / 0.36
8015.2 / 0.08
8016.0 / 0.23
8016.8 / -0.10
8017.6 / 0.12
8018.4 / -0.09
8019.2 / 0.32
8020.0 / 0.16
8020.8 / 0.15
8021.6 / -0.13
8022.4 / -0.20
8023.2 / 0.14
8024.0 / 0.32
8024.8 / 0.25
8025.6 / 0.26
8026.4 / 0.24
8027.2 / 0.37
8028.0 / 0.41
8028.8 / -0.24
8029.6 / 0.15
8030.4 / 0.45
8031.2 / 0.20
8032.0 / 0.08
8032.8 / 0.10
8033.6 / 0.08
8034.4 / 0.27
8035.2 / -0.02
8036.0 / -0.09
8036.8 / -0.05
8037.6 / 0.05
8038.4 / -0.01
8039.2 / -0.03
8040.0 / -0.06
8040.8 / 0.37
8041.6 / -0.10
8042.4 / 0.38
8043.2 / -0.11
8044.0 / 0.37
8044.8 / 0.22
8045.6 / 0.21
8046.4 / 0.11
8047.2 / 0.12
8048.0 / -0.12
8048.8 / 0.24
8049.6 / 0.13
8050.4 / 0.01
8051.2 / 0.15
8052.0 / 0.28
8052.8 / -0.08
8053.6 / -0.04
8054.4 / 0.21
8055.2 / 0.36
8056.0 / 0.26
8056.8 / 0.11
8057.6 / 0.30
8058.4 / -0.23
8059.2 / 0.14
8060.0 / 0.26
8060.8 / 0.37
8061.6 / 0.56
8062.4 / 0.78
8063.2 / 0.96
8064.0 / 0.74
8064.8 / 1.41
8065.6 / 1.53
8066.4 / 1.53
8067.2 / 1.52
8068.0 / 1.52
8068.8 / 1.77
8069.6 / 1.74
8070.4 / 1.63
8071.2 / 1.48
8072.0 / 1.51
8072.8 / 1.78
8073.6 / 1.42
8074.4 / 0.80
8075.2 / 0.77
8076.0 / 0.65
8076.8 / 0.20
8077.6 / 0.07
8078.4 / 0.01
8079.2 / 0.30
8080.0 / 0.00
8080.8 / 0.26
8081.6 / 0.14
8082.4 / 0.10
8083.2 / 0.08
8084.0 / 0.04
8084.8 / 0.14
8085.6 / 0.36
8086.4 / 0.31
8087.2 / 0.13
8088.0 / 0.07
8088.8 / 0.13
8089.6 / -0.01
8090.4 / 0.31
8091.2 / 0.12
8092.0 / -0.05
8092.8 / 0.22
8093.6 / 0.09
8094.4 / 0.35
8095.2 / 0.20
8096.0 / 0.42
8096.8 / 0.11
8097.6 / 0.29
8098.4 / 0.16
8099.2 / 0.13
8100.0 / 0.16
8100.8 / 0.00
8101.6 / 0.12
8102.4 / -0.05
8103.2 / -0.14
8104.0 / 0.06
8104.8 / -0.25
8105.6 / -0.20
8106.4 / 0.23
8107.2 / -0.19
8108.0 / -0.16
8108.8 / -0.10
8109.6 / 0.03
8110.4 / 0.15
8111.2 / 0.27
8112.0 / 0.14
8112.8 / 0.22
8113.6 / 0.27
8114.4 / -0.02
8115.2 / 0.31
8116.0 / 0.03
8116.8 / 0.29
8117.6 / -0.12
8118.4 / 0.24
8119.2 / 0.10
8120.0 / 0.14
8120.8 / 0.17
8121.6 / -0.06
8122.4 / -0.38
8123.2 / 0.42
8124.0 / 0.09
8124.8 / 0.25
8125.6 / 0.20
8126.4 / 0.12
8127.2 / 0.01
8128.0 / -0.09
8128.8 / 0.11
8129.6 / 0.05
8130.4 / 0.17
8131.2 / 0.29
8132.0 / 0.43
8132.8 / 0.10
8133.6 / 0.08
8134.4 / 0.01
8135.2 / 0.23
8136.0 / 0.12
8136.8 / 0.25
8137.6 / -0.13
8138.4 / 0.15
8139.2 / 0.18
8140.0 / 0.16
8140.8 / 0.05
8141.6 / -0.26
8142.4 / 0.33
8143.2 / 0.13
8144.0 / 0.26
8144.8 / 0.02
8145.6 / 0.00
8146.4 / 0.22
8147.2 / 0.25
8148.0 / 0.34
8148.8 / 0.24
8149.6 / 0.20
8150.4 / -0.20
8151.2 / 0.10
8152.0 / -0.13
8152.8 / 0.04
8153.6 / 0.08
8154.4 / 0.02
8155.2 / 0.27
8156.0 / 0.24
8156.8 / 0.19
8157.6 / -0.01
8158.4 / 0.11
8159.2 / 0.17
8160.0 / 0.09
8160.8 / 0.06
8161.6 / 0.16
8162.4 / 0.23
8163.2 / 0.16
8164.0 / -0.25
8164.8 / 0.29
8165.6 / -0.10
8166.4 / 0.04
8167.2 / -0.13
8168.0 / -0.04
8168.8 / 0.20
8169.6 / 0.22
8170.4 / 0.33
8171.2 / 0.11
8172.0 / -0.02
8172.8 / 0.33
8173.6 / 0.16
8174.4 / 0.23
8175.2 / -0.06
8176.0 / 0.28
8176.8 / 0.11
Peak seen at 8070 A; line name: [O II]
